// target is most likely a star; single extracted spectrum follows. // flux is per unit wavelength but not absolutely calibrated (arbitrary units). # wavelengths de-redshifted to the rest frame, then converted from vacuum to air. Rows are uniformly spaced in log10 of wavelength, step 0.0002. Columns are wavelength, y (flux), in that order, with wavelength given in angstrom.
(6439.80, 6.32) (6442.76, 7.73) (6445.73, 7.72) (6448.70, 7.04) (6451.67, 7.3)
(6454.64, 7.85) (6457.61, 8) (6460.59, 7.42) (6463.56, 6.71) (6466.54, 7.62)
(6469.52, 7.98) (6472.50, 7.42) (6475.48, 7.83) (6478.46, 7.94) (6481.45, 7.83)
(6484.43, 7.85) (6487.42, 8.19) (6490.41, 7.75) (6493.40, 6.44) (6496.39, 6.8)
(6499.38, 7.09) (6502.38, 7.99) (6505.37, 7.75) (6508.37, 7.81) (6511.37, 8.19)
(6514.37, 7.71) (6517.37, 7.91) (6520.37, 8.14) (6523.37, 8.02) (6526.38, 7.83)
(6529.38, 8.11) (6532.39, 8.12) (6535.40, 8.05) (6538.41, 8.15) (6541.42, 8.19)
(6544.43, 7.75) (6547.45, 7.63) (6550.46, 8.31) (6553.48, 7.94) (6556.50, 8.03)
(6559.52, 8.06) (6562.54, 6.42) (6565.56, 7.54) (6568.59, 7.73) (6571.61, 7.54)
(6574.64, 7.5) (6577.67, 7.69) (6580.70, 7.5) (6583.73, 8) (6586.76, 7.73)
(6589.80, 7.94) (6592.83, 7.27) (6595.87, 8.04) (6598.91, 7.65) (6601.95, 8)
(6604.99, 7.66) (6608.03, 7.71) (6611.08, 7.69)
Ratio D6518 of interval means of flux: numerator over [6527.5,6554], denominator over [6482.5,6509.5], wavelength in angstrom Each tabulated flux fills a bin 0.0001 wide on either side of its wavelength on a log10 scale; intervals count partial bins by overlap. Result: 1.07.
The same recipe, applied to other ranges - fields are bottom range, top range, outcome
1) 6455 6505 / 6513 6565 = 1.04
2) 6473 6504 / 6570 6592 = 1.02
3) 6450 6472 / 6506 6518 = 1.05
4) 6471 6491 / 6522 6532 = 1.02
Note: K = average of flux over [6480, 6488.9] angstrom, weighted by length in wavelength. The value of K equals 7.96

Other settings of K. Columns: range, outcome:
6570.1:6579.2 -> 7.57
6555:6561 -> 8.05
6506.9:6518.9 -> 7.91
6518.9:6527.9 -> 8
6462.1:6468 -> 7.16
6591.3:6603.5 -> 7.74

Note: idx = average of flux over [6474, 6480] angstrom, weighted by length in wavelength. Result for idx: 7.88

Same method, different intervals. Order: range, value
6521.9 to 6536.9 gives 8.02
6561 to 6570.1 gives 7.23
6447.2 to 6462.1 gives 7.52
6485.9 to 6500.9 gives 7.25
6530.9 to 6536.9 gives 8.08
